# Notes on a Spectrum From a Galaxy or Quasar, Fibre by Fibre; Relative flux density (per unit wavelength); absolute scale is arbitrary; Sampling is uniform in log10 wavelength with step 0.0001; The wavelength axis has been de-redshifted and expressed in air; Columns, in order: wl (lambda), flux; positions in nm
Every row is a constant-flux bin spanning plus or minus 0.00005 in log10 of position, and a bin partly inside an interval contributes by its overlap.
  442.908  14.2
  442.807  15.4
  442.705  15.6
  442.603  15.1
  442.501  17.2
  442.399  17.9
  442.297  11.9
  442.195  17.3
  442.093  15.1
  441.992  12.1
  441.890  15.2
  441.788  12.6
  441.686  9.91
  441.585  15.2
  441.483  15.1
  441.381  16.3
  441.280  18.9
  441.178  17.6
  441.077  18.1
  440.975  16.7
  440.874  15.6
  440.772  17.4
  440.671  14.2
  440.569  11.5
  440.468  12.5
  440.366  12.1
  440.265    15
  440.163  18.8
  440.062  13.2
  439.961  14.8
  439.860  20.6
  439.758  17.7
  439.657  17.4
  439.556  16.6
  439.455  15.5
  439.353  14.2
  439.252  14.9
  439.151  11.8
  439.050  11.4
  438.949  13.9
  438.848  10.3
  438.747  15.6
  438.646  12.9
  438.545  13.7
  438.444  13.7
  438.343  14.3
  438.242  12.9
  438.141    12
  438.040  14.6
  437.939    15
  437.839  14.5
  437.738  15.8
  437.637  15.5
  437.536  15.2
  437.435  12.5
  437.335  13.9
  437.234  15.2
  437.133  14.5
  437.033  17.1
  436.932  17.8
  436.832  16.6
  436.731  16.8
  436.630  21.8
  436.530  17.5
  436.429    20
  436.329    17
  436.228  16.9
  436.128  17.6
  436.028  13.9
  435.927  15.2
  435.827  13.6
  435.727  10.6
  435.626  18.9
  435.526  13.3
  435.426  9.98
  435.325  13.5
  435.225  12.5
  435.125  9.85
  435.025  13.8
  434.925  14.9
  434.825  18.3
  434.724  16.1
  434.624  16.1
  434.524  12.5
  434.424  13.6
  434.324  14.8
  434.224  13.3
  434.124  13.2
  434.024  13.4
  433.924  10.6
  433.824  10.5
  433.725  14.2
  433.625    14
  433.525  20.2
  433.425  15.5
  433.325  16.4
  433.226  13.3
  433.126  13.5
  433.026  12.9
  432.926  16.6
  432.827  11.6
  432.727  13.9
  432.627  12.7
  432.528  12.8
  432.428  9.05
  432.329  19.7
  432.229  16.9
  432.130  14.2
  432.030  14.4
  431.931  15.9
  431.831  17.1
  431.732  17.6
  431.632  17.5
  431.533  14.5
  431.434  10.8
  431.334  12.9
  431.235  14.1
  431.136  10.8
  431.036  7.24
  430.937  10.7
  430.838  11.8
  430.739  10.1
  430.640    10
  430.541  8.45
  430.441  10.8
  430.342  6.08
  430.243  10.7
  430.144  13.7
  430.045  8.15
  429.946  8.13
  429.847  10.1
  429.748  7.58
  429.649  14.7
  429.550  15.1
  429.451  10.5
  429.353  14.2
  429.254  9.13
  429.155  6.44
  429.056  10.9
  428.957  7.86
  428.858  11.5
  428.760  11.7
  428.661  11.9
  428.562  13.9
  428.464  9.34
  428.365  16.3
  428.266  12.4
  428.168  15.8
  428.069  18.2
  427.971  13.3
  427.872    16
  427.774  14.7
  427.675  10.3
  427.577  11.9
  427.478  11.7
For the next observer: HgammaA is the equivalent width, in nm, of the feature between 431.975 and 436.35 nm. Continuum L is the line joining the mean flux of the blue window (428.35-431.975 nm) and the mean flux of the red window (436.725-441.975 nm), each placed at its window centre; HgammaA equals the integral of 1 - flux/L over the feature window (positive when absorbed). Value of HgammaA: -0.42 nm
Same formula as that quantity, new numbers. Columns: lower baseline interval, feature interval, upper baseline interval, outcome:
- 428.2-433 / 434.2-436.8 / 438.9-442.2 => -0.29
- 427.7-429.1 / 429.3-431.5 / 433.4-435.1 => 0.44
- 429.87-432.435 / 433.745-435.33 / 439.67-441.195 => 0.00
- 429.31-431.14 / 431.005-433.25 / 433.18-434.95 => -0.28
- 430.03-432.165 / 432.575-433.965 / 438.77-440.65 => -0.13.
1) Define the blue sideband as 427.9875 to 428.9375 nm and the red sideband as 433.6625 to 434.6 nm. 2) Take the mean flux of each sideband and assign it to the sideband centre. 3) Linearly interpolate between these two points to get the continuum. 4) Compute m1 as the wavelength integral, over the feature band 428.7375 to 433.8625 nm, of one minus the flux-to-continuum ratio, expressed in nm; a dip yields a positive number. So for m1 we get 0.25 nm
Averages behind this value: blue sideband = 13.3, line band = 12.5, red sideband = 13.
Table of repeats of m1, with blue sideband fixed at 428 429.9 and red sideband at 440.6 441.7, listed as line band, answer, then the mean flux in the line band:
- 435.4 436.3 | -0.02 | 14.6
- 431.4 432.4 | -0.22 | 15.8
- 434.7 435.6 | 0.02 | 13.6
